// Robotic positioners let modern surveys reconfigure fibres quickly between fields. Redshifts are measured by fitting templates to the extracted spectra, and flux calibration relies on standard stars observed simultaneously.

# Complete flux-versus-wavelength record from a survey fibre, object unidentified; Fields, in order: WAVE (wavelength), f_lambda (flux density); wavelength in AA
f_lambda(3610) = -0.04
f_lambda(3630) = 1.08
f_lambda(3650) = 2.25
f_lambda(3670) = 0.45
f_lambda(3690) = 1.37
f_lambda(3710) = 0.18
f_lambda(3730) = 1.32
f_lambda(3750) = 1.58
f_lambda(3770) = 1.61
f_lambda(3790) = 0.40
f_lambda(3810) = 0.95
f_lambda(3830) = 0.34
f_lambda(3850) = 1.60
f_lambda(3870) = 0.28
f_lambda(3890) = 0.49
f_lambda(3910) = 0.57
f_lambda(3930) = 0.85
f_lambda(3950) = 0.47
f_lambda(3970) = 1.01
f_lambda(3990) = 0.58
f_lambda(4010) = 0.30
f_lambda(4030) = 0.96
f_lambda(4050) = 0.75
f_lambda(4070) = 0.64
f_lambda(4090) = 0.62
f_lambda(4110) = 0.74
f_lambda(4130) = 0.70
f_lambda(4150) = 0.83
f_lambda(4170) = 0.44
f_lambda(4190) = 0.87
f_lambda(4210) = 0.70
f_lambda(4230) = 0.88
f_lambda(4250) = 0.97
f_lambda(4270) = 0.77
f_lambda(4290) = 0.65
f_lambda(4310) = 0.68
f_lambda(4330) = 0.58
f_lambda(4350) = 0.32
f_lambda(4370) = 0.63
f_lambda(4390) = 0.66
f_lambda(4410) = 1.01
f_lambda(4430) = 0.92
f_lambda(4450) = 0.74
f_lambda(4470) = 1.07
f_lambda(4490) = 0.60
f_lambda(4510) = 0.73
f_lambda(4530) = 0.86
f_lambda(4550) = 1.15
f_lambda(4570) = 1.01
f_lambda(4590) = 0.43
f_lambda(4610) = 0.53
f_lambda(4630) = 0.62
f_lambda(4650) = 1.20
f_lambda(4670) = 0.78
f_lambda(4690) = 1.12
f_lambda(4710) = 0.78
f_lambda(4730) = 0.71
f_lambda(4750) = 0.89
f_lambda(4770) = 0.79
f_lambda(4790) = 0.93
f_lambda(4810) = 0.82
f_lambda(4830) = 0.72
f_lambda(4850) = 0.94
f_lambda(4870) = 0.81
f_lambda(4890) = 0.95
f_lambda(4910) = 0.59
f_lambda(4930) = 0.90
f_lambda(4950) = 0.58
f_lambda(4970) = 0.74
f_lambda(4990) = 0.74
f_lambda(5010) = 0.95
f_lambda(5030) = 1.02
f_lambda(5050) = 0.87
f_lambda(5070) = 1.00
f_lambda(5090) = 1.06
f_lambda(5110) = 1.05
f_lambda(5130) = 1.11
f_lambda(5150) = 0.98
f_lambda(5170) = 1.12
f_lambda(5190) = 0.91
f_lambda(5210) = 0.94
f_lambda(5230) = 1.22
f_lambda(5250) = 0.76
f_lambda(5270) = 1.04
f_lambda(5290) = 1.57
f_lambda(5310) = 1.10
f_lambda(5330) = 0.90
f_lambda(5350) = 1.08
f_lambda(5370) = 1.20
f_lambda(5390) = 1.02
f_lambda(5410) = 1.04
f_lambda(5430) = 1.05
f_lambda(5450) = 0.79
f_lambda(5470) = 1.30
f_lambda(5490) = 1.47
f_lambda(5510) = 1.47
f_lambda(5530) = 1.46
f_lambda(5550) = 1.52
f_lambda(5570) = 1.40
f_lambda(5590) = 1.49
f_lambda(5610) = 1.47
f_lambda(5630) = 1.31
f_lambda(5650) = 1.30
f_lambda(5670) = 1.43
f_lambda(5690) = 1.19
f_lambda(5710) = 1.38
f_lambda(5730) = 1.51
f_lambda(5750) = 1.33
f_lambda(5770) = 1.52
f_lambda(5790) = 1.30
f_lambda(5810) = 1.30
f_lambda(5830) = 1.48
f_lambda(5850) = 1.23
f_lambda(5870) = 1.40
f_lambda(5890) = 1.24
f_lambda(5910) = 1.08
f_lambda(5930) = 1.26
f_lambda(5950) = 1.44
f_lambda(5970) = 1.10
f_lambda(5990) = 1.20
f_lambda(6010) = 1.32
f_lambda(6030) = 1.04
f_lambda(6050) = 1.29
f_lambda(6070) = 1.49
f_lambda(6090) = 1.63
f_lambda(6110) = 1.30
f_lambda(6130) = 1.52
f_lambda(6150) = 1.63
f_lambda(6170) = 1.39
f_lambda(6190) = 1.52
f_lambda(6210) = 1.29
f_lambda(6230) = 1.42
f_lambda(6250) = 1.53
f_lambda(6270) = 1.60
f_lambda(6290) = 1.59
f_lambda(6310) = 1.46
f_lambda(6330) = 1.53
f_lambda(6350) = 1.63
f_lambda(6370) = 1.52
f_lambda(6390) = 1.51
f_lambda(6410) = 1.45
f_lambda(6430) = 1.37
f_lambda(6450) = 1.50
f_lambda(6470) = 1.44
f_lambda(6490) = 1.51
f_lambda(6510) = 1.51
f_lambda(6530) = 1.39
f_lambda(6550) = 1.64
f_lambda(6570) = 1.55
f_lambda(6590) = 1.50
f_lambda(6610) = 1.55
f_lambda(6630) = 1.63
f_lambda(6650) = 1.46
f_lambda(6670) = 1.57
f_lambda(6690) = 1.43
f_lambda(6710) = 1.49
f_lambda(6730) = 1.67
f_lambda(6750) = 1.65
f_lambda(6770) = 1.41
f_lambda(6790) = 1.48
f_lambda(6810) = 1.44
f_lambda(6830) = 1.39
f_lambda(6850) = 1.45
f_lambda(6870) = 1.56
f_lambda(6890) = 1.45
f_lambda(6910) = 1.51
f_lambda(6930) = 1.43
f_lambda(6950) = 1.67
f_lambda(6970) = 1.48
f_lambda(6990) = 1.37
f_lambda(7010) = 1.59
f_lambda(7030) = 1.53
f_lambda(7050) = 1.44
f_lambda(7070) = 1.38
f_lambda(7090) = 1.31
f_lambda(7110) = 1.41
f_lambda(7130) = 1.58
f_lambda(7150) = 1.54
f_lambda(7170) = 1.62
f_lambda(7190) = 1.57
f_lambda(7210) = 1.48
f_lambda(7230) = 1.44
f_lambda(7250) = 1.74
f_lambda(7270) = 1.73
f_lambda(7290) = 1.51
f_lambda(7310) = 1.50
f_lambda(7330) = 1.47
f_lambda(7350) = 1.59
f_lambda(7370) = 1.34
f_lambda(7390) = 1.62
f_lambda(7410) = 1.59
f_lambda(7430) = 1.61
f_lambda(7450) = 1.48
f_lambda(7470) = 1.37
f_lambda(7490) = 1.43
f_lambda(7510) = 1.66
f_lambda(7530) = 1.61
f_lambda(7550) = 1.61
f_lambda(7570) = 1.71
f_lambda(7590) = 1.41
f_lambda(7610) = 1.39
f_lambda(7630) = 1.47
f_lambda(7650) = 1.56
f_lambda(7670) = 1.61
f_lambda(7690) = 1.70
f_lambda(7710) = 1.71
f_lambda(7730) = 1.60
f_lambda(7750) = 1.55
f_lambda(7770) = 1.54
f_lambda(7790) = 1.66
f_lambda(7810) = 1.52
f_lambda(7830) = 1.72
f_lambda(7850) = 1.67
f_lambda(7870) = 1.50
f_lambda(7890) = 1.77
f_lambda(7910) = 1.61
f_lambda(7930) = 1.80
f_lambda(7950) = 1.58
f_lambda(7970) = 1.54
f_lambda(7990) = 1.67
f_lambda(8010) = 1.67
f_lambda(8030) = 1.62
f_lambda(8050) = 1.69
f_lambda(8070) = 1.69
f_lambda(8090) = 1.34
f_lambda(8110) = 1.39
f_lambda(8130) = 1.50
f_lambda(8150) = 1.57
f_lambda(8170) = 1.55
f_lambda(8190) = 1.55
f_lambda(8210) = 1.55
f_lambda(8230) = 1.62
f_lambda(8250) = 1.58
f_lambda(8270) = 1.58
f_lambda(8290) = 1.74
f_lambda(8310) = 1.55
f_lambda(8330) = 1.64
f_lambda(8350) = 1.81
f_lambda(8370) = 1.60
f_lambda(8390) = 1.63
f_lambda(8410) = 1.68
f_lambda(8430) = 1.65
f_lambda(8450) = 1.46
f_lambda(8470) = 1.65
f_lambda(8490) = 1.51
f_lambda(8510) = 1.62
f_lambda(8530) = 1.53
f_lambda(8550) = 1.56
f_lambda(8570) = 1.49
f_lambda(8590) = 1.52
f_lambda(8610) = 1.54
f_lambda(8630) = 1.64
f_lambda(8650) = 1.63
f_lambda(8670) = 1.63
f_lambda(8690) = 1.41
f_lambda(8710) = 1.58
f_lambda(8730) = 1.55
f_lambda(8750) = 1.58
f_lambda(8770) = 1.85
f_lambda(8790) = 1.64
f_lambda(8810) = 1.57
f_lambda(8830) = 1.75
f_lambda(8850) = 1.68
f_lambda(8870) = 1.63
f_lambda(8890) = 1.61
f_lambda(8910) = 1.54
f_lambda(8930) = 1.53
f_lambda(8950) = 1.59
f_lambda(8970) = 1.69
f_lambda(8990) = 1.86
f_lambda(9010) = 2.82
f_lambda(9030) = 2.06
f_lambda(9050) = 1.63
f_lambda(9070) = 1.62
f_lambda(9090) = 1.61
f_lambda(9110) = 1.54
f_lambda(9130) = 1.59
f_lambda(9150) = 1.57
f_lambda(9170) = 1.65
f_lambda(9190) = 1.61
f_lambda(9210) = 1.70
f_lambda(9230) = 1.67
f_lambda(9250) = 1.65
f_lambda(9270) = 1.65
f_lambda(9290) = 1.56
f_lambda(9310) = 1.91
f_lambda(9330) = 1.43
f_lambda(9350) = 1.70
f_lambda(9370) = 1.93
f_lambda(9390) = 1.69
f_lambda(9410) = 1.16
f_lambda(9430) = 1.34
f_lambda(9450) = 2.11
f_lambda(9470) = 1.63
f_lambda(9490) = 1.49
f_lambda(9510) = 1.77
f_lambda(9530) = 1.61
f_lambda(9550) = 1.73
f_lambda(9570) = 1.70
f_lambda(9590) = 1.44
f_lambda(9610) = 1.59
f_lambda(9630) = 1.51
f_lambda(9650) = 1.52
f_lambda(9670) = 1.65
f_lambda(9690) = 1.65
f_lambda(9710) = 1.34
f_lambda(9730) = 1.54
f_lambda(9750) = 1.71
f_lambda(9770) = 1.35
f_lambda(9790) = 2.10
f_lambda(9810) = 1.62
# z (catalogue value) 0.37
